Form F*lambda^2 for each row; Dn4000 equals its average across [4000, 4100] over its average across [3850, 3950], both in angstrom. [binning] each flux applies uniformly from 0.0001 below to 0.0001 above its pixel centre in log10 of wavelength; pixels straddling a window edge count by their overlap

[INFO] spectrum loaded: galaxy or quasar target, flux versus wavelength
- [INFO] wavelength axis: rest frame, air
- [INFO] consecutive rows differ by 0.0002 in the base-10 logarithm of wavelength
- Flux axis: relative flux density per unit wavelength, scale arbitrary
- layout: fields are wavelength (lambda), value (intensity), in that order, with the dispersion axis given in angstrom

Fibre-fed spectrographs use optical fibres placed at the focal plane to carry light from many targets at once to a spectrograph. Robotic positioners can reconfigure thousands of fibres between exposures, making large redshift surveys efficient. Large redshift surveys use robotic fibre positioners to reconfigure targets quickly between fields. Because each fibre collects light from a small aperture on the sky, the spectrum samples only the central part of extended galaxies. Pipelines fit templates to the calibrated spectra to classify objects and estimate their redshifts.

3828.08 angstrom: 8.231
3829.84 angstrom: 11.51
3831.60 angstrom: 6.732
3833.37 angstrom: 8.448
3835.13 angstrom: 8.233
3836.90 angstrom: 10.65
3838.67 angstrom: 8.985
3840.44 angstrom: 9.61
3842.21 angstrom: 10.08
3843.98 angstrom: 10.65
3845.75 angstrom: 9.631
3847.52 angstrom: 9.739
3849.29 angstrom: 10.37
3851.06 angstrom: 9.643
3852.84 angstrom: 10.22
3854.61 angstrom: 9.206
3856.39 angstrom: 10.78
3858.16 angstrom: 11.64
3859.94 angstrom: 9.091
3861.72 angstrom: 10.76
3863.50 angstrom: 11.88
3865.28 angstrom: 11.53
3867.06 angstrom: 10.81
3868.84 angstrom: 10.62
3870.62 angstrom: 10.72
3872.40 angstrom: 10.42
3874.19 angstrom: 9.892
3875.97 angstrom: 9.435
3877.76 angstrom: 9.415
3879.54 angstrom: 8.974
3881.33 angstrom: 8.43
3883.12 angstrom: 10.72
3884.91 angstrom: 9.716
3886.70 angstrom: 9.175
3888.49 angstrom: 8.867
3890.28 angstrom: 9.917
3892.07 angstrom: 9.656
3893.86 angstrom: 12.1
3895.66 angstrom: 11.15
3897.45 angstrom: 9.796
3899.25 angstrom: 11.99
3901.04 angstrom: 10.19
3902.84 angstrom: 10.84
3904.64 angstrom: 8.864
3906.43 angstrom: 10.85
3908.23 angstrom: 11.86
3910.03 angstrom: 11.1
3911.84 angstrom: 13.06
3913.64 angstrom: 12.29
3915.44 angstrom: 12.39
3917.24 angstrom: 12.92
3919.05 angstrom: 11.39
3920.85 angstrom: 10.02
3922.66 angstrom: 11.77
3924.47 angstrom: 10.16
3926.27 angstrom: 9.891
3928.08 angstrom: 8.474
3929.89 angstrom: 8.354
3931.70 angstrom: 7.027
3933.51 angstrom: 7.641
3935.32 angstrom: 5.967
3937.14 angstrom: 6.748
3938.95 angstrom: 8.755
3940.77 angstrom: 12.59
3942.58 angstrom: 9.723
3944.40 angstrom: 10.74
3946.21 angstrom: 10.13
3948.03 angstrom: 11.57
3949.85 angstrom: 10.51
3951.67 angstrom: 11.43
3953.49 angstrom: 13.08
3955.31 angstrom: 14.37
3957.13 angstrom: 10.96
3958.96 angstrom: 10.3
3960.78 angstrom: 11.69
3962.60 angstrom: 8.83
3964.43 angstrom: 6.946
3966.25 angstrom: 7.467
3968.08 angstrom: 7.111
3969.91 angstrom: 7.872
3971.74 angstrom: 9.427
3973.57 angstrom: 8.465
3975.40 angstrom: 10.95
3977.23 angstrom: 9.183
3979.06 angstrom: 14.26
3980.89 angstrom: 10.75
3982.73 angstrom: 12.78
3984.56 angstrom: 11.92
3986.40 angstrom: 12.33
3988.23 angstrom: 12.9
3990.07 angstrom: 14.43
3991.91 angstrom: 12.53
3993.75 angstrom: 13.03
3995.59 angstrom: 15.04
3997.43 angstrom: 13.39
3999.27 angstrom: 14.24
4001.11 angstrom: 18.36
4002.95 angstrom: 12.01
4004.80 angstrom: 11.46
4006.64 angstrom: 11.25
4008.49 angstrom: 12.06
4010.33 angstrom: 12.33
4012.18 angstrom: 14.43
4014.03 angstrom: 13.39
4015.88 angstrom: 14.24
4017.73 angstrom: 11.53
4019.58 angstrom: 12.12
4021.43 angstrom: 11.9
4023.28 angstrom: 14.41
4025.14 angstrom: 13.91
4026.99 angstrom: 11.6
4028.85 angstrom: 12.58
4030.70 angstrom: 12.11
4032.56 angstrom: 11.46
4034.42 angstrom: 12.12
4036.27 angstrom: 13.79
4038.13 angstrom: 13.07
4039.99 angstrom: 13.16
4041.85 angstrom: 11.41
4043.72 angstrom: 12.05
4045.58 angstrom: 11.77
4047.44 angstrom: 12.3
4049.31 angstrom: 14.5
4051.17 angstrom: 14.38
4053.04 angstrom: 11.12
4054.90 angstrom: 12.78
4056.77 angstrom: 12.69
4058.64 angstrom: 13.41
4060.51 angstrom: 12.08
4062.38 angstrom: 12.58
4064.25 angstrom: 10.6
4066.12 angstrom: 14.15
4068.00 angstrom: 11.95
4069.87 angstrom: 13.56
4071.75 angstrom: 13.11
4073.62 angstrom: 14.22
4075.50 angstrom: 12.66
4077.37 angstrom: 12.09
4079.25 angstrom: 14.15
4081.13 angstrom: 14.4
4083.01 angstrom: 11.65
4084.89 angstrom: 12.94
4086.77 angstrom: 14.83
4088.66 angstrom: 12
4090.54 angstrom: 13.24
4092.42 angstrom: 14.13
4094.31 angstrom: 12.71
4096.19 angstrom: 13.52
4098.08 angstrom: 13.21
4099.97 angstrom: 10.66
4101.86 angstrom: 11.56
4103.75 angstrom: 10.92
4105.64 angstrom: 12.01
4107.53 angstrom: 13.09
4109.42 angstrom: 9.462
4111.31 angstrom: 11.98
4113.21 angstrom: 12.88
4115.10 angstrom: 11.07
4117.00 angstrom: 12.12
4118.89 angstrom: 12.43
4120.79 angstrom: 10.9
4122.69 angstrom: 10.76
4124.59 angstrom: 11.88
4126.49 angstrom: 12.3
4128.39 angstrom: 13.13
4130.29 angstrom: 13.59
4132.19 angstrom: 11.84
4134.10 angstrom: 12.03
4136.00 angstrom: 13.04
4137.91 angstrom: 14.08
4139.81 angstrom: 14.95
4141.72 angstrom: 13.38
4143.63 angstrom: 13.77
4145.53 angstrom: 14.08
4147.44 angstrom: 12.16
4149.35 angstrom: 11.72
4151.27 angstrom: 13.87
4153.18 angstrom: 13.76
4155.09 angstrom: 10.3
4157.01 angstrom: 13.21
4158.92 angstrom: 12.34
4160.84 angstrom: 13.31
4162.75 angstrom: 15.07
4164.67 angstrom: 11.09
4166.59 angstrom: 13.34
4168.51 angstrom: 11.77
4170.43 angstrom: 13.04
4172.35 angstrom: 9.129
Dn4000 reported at 1.36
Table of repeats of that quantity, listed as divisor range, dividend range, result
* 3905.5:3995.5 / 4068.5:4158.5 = 1.29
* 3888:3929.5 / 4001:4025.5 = 1.25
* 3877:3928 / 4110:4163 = 1.34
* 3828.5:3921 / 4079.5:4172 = 1.38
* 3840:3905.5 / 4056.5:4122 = 1.37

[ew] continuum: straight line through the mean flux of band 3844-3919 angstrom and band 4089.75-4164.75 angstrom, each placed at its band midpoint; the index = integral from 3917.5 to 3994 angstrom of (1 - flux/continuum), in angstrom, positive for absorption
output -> 5.5 angstrom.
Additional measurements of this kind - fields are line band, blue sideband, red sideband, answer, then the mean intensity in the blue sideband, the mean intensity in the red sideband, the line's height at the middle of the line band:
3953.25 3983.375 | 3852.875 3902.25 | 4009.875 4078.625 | 3.7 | 10.3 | 12.8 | 11.6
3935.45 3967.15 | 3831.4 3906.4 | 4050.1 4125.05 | 2.1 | 10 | 12.5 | 11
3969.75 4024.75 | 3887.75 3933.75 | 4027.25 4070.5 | -3.2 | 10.5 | 12.6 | 11.8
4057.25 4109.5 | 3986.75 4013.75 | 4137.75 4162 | 2.0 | 13.4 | 13.1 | 13.2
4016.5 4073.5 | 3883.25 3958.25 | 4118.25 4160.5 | -4.4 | 10.4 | 12.7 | 11.7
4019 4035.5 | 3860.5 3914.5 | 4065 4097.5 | 0.0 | 10.5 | 13.2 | 12.5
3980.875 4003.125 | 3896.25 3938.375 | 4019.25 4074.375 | -3.6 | 10.1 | 12.7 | 11.6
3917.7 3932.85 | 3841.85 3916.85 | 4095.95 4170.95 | 1.6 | 10.5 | 12.5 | 10.8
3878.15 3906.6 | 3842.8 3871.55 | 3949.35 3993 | 1.4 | 10.5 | 10.9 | 10.6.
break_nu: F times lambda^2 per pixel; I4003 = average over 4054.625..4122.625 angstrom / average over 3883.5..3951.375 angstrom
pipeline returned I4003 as 1.33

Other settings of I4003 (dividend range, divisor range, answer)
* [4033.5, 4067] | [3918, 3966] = 1.34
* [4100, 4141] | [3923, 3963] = 1.33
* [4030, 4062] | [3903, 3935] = 1.29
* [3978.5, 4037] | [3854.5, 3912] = 1.33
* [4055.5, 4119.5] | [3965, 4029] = 1.08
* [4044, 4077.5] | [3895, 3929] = 1.25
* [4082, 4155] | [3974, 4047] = 1.04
